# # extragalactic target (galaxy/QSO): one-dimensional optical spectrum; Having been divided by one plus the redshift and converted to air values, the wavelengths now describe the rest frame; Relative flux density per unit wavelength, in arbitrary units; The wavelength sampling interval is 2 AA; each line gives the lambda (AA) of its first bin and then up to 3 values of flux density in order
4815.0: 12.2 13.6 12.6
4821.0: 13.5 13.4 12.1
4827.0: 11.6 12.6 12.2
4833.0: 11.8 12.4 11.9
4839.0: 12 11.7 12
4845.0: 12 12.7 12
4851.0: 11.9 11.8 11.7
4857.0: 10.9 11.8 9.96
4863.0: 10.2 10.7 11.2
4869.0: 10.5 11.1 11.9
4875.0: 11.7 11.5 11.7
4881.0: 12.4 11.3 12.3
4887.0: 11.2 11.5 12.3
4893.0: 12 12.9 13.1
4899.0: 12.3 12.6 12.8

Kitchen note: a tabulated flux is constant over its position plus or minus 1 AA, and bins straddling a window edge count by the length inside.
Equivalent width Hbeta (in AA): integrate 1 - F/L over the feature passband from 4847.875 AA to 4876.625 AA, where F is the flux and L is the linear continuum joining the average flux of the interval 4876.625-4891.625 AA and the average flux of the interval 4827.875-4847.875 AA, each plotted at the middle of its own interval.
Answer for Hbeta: 1.7 AA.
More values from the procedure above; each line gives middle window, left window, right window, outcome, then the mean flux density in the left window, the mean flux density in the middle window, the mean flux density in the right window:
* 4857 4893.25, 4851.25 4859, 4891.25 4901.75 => 2.0 AA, 11.6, 11.4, 12.6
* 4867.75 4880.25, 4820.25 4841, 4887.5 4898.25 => 0.9 AA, 12.3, 11.4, 12.3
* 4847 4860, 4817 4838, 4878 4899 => 0.6 AA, 12.5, 11.8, 12.1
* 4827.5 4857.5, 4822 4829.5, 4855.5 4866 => -1.0 AA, 12.4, 12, 10.8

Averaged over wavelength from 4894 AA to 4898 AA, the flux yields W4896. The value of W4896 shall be 13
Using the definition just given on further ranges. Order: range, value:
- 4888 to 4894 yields 11.9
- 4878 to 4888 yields 11.8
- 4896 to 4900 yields 12.7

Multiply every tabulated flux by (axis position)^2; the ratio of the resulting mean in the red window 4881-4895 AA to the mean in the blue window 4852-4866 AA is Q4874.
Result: 1.09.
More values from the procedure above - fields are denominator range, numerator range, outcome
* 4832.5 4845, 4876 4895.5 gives 1.01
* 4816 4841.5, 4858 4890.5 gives 0.93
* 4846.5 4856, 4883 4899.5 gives 1.03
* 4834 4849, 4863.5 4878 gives 0.94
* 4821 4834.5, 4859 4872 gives 0.88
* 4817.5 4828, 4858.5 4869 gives 0.86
